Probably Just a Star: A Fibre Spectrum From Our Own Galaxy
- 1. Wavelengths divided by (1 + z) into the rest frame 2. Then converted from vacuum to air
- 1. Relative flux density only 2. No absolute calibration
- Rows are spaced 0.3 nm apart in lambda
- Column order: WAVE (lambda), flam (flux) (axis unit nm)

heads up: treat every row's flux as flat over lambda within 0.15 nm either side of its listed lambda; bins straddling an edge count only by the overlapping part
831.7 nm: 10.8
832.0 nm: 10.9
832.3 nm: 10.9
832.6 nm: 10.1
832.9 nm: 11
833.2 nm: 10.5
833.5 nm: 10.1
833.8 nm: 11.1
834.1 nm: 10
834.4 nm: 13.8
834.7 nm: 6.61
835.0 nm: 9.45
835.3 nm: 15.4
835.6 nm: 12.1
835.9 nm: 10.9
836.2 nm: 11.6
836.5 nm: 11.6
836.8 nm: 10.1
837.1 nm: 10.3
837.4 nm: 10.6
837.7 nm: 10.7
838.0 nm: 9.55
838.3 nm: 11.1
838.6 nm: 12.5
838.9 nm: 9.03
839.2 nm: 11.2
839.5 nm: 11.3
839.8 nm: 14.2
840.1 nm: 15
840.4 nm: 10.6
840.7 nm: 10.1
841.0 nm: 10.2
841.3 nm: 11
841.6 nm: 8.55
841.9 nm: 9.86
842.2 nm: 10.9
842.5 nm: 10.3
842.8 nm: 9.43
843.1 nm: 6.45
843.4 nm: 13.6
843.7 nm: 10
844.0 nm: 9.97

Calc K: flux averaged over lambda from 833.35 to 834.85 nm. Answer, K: 10.3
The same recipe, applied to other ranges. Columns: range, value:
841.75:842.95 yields 10.1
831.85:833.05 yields 10.7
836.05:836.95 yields 11.1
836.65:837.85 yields 10.4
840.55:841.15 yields 10.2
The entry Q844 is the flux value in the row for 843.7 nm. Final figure 10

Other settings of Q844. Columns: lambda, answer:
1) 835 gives 9.45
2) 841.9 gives 9.86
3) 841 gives 10.2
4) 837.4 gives 10.6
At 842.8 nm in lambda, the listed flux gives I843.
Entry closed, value 9.43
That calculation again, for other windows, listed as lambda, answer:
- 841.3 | 11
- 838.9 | 9.03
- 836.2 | 11.6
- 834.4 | 13.8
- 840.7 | 10.1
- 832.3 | 10.9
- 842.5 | 10.3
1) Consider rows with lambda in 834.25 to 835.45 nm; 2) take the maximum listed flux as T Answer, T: 15.4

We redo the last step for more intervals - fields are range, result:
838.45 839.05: 12.5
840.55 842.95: 11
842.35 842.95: 10.3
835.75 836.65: 11.6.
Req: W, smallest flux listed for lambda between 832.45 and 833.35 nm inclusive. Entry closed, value 10.1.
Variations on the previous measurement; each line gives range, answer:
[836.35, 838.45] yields 9.55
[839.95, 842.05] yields 8.55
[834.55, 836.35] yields 6.61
